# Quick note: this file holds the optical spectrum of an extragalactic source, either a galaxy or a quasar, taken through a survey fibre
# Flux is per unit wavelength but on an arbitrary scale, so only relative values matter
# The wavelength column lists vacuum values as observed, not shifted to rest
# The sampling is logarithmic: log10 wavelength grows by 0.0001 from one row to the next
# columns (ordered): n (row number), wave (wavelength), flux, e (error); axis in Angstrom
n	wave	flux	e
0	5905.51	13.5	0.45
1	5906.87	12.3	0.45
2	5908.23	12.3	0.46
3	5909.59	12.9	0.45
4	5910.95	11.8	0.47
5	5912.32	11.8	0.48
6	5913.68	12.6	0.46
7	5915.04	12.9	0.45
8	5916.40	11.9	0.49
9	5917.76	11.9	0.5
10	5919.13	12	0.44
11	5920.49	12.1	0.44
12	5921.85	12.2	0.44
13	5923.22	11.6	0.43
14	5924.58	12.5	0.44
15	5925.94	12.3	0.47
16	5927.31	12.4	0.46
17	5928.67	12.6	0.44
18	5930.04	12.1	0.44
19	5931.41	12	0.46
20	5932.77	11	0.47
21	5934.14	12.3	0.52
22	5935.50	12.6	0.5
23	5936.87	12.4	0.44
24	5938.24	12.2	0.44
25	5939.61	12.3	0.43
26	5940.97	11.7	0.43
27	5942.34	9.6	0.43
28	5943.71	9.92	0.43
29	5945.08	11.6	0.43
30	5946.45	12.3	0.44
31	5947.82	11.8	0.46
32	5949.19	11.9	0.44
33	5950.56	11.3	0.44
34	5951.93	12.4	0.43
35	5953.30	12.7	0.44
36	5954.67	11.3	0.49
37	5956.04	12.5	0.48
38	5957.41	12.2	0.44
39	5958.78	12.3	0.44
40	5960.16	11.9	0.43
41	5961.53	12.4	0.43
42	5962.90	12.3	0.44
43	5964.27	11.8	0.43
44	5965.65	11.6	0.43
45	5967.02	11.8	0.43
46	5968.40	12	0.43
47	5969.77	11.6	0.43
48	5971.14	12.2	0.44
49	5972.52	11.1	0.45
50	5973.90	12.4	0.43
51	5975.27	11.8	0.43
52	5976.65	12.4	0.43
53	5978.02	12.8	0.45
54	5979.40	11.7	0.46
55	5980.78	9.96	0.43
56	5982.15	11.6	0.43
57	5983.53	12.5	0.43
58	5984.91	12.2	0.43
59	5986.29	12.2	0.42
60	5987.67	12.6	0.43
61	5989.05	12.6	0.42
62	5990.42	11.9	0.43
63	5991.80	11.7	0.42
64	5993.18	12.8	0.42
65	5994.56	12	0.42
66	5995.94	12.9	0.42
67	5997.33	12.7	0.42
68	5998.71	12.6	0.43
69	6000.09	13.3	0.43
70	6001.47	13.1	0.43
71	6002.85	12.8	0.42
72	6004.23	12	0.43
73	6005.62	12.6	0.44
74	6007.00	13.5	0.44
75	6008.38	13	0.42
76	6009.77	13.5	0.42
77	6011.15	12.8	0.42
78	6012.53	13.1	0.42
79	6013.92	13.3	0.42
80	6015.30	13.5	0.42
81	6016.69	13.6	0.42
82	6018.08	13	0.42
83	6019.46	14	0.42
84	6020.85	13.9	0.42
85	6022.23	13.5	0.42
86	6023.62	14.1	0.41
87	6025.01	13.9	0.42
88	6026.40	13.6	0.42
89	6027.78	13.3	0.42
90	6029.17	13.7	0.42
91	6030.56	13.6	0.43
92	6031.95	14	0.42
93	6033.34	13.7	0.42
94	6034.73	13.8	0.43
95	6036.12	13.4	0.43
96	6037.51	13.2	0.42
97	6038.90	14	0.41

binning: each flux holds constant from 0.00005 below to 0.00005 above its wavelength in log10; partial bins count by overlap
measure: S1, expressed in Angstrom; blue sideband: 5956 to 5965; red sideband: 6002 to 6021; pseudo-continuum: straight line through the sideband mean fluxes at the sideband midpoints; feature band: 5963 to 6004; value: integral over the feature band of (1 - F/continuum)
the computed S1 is 1.5 Angstrom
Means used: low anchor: 12.2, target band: 12.2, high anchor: 13.2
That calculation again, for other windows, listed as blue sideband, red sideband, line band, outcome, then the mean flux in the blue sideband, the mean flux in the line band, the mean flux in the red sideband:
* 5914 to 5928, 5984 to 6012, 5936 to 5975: 1.74 Angstrom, 12.2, 11.8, 12.6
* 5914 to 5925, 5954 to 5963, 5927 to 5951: 0.71 Angstrom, 12.1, 11.8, 12.1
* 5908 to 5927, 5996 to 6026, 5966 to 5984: 1.41 Angstrom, 12.2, 11.8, 13.2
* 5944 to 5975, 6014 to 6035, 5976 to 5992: 0.73 Angstrom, 11.9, 12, 13.7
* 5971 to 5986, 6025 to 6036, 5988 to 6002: -0.13 Angstrom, 11.9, 12.6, 13.7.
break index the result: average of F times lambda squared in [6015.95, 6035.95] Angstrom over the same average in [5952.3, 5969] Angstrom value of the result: 1.2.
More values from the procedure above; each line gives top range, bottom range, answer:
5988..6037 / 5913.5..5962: 1.13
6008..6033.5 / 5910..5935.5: 1.15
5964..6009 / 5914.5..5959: 1.04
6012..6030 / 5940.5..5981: 1.17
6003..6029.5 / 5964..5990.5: 1.13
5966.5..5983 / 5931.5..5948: 1.02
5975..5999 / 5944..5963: 1.02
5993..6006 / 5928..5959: 1.09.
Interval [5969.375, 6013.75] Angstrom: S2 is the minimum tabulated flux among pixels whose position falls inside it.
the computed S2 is 9.96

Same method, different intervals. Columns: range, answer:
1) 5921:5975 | 9.6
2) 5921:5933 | 11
